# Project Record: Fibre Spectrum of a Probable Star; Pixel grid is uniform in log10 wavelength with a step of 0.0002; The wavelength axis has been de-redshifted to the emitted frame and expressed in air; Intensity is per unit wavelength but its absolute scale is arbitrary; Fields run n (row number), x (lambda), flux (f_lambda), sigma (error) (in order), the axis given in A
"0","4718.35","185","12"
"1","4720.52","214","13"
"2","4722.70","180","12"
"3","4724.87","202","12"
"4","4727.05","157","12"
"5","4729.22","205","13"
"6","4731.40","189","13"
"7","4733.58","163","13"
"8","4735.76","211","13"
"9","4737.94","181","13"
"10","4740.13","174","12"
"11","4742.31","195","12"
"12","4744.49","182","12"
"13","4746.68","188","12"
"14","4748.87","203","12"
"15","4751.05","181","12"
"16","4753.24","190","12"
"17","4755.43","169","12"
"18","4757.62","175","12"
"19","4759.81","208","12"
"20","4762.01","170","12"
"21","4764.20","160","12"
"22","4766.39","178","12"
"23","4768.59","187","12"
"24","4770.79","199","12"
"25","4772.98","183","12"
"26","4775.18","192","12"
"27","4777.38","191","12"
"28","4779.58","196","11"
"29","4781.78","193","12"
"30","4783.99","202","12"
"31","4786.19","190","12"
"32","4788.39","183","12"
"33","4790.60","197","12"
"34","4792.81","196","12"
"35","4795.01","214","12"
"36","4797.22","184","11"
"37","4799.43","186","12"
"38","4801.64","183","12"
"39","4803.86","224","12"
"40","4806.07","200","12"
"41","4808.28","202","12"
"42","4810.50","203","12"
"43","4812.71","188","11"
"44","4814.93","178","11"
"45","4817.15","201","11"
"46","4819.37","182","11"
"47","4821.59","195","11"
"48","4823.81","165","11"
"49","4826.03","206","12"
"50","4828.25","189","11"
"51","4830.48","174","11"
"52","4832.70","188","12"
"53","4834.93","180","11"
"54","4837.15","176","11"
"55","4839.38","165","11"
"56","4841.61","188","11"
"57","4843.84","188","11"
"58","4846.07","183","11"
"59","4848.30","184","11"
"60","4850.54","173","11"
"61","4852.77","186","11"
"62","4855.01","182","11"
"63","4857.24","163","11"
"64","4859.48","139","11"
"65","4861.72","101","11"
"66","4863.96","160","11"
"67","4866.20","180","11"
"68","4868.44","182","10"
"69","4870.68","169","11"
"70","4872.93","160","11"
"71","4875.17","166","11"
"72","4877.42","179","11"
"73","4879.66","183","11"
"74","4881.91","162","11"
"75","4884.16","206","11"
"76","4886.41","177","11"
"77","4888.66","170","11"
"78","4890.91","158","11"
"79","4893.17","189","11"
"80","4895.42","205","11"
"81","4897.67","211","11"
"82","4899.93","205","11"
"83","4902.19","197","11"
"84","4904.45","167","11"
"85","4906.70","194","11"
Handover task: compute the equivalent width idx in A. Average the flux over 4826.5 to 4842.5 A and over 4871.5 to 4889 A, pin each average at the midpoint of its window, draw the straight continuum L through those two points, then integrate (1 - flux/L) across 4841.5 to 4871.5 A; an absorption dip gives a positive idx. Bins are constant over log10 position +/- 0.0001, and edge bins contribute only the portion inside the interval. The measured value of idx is 1.5 A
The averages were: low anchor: 181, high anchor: 175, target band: 169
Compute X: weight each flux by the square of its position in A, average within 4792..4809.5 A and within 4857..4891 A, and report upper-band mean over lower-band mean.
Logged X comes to 0.86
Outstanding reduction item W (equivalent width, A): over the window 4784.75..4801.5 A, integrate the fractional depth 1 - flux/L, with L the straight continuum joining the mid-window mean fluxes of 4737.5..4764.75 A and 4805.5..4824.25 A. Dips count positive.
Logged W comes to -0.4 A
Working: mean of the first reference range 183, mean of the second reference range 191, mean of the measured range 193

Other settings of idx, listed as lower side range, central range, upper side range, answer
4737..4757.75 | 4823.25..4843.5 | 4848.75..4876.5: -1.5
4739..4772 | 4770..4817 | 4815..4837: -2.4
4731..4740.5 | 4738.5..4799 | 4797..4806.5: 0.6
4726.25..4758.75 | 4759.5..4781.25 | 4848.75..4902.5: -0.4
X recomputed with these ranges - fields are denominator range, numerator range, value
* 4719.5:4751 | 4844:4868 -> 0.93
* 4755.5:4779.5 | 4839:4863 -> 0.95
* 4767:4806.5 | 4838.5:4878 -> 0.90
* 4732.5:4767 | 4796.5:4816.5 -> 1.09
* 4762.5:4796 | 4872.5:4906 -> 1.01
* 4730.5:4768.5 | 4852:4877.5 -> 0.93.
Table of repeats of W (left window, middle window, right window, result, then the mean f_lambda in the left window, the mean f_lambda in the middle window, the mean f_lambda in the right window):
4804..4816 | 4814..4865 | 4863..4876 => 2.13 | 197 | 176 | 170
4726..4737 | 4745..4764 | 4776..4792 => 0.45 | 185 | 184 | 193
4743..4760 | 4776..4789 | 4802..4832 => -0.26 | 186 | 193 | 193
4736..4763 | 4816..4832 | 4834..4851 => -0.57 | 186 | 187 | 180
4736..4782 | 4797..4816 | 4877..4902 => -0.88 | 186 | 195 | 187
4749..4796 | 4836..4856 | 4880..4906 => 0.70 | 189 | 181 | 186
